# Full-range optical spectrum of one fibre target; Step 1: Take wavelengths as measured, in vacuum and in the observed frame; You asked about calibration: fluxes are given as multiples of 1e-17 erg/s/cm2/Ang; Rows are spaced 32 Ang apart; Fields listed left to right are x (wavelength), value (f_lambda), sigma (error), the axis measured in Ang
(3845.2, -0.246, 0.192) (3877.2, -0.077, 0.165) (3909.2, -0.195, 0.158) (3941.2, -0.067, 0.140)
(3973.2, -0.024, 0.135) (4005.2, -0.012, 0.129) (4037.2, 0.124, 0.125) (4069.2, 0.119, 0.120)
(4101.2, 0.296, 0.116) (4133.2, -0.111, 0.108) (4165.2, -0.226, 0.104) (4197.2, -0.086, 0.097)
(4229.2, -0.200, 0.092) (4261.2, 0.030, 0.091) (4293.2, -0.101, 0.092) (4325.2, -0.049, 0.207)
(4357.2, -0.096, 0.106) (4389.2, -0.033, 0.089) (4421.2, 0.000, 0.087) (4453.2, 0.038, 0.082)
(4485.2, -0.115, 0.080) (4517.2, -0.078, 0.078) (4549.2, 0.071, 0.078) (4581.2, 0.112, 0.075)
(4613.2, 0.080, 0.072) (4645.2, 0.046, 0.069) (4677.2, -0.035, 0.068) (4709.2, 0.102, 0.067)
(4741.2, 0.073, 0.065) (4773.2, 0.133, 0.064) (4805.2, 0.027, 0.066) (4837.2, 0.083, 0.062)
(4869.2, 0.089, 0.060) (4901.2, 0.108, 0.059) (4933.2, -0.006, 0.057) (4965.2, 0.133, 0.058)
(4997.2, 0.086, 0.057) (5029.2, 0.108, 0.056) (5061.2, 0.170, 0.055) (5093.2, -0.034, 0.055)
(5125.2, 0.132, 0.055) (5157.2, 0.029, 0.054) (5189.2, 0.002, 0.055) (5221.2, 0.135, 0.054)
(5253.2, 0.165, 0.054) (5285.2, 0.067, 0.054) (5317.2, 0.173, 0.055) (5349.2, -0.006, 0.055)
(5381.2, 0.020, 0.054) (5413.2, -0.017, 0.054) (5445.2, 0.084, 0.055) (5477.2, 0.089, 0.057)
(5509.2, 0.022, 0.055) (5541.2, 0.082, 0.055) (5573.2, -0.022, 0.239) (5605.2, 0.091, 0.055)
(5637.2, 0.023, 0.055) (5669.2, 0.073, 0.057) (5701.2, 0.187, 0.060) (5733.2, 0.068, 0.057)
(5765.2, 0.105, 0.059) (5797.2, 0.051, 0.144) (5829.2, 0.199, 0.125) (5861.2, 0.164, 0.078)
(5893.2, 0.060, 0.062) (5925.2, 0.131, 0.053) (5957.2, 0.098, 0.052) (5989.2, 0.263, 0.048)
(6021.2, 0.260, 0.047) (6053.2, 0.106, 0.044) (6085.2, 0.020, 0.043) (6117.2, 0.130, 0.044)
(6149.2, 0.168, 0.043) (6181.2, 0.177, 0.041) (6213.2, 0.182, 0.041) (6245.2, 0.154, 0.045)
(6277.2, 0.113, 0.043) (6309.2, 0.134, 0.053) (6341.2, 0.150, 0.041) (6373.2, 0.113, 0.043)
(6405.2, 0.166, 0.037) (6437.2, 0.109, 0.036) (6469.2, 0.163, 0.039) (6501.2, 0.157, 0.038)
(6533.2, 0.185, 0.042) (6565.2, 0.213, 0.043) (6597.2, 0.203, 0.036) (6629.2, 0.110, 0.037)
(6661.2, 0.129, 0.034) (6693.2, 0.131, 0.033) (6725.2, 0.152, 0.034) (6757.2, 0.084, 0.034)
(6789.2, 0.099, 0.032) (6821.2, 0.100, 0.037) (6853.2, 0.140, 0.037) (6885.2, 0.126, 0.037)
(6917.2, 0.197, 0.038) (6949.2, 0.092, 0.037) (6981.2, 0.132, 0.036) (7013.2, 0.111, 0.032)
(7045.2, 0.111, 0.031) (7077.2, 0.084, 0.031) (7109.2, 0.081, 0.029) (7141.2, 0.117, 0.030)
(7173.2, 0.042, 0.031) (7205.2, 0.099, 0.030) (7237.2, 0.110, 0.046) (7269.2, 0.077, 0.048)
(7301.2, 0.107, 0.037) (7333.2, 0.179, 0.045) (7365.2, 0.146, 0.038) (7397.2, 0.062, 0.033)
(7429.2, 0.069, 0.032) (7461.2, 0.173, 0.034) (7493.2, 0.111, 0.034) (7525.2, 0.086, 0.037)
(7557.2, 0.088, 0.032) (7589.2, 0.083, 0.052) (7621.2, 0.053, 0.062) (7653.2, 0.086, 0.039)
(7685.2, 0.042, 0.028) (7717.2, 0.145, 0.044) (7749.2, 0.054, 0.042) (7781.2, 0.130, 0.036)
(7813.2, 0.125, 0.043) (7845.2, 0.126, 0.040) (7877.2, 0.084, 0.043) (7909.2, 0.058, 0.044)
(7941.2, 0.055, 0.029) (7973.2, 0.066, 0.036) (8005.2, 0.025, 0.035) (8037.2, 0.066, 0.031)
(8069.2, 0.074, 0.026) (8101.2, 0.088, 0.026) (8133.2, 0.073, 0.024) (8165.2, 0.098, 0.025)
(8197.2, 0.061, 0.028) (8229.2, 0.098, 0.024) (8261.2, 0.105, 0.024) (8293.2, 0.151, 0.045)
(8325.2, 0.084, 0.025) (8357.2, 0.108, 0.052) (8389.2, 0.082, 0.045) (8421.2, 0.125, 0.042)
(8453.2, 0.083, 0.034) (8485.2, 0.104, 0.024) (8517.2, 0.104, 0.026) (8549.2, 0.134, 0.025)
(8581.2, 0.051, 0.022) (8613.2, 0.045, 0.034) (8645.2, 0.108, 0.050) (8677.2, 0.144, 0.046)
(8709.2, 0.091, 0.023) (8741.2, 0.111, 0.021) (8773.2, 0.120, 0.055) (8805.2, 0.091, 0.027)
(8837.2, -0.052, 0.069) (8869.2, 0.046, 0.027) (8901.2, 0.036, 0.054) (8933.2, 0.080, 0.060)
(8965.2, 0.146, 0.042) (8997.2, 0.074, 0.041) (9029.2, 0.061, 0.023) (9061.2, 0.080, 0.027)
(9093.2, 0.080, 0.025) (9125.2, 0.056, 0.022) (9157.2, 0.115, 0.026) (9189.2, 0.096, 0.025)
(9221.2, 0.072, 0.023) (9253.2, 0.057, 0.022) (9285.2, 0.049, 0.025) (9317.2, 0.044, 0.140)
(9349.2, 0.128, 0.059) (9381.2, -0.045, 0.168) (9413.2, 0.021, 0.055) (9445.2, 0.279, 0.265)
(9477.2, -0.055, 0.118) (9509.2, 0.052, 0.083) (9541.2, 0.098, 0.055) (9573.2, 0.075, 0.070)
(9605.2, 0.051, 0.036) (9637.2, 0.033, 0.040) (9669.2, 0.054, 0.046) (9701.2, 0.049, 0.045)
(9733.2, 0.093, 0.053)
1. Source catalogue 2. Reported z 0.30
